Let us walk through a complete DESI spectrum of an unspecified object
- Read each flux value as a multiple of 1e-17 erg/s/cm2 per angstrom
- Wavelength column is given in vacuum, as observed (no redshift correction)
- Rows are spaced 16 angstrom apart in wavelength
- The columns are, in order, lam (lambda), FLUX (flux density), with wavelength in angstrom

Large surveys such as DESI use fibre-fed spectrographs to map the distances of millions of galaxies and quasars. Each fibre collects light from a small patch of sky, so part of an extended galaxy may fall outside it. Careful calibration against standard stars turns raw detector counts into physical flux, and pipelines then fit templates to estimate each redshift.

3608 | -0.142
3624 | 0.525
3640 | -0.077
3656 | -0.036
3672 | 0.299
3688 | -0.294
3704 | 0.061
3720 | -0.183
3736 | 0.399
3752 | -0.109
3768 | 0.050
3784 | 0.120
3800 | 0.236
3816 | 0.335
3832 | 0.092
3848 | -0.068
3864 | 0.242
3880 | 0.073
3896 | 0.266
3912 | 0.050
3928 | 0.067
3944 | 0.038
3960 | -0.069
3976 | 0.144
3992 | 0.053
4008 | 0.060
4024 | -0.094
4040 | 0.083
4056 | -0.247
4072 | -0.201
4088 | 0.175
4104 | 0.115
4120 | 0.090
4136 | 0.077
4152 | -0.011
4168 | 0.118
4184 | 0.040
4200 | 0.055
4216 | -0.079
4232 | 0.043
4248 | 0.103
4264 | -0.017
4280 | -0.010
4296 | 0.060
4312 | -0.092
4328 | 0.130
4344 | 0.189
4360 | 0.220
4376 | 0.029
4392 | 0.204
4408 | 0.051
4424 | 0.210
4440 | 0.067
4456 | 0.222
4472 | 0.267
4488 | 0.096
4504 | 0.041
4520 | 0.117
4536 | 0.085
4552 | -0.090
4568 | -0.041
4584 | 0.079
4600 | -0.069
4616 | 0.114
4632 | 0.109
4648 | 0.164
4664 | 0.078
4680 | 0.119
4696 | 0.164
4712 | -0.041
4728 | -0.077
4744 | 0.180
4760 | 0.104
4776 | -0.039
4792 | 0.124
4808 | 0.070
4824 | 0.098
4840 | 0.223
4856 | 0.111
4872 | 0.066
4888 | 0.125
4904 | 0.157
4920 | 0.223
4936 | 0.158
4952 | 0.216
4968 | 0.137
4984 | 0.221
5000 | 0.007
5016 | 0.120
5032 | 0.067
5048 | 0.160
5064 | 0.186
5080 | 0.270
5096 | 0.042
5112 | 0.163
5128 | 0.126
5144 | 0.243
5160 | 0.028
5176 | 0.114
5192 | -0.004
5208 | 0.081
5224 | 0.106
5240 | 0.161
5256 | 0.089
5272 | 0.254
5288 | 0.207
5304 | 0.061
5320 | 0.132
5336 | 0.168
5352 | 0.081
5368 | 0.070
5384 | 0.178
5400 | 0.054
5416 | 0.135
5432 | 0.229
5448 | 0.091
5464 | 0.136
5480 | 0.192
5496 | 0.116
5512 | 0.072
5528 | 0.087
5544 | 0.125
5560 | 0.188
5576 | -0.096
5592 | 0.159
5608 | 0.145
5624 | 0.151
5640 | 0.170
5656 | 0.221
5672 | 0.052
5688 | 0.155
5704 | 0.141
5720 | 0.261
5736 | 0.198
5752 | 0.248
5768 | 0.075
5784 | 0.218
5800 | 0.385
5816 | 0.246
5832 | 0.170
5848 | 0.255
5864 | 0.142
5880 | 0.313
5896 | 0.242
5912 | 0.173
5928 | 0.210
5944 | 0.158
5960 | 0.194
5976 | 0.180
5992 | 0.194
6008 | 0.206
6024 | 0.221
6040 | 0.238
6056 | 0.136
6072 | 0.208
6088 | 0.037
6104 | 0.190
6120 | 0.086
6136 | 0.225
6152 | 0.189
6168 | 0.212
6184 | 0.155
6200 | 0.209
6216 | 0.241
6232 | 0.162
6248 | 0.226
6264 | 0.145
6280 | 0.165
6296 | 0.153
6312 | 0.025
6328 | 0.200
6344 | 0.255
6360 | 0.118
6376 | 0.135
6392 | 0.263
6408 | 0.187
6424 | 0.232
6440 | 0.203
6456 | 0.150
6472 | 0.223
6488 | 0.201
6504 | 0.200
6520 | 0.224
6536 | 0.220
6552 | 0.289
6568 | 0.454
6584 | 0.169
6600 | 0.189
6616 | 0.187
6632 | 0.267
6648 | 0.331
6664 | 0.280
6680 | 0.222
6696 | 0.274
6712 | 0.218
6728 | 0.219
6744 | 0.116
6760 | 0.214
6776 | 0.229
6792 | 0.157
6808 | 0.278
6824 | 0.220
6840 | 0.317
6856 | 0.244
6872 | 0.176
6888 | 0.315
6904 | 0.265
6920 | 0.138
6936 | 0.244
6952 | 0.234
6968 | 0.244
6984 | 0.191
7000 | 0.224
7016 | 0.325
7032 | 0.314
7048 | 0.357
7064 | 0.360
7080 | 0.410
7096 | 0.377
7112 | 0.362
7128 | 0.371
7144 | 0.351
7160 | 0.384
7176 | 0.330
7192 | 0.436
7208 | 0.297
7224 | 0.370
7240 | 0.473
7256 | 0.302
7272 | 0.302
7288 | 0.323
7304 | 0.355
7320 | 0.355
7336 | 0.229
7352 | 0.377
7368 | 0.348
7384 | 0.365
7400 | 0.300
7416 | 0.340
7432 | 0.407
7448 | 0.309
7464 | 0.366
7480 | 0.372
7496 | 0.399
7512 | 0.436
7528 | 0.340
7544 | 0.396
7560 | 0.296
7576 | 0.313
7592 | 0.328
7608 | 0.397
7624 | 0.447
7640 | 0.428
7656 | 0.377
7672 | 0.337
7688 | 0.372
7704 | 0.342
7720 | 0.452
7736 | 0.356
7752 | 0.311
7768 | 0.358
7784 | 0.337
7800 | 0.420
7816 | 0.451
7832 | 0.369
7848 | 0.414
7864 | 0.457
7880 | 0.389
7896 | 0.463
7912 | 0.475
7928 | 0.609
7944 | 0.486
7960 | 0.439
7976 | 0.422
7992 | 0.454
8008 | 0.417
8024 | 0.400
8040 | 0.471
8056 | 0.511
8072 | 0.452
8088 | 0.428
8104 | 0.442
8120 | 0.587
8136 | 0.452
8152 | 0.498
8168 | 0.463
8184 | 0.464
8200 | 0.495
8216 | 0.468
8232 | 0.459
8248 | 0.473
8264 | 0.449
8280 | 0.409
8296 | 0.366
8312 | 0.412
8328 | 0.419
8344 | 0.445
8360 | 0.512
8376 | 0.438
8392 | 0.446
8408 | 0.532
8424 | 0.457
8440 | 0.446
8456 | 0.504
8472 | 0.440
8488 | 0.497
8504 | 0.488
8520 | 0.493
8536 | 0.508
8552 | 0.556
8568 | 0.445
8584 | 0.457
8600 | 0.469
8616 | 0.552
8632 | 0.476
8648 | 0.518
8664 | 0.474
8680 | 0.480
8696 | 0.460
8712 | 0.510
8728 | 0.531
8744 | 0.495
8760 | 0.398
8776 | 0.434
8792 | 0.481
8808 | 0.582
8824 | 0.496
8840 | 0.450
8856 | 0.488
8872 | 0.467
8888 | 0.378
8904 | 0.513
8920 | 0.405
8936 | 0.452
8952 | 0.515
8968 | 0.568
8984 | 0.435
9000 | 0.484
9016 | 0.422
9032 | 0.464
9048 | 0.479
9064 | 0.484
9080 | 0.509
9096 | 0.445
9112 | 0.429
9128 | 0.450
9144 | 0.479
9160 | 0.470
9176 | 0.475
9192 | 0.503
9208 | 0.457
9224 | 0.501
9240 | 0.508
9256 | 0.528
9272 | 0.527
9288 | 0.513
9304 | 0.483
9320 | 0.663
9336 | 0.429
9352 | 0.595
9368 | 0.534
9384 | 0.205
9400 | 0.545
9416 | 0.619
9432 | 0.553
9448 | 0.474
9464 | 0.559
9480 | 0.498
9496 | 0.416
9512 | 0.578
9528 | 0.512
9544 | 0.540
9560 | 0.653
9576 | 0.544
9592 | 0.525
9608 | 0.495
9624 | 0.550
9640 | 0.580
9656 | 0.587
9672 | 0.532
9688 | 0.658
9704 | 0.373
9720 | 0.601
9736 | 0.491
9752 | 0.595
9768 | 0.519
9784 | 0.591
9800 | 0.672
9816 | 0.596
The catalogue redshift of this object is 0.759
